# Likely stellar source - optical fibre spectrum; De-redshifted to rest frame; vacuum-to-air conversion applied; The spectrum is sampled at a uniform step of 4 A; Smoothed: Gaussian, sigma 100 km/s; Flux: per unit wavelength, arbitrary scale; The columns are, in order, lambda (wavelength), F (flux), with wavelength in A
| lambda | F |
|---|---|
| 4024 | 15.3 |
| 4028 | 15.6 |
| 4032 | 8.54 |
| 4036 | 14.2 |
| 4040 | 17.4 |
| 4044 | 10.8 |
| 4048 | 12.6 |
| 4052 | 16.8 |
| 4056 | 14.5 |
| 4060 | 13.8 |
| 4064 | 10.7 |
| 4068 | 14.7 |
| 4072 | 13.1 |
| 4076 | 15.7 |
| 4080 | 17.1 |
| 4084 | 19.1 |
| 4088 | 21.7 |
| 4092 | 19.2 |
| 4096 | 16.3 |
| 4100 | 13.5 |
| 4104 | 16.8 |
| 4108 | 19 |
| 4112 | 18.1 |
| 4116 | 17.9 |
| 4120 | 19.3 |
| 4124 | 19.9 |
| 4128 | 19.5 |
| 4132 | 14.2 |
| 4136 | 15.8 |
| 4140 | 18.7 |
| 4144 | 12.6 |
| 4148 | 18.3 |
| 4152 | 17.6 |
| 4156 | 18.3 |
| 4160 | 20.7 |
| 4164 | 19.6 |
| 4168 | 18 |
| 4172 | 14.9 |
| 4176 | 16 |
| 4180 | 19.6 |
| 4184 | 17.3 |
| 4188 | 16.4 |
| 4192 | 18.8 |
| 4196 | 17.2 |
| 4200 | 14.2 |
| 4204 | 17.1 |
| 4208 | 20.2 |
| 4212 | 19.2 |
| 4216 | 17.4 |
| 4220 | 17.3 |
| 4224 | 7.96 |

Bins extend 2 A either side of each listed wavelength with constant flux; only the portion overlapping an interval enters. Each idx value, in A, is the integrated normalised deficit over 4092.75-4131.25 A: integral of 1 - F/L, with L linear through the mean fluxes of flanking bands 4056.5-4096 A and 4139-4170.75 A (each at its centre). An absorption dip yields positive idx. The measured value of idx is -1.9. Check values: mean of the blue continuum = 16.1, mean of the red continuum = 17.9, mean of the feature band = 17.7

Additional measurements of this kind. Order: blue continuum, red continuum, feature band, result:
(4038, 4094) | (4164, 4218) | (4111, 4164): -3.8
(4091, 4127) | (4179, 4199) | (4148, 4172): -1.1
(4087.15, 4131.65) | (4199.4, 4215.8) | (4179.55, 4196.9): 0.2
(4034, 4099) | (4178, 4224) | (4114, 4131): -2.8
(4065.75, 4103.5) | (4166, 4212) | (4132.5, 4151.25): 0.9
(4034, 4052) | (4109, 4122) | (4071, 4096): -1.7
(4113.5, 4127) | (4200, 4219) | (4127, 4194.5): 4.2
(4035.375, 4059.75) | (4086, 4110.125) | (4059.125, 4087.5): 1.5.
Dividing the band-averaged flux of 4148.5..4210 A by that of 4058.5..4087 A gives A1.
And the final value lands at 1.2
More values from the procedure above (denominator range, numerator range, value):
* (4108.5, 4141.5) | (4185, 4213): 0.98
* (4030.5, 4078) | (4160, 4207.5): 1.28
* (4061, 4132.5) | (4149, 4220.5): 1.05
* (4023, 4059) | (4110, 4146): 1.24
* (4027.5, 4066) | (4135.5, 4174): 1.31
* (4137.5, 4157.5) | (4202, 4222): 1.07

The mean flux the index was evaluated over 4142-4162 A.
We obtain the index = 17.5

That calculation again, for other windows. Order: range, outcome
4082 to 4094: 20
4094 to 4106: 15.5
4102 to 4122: 18.2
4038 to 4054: 14.4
